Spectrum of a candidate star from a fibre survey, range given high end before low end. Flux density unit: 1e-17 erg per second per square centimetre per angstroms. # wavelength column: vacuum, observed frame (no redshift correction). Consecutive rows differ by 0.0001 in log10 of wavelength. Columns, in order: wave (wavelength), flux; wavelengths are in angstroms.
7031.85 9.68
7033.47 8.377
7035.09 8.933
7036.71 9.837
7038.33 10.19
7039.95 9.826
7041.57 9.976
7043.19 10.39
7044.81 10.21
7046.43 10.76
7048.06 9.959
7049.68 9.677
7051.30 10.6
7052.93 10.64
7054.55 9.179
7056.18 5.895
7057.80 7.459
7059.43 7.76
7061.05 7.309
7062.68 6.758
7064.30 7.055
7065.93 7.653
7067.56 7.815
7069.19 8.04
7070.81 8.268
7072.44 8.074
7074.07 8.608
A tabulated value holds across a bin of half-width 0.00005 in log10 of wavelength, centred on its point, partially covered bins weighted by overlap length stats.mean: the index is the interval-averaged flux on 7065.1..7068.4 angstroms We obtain 7.71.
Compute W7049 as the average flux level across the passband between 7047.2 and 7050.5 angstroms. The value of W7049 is 9.83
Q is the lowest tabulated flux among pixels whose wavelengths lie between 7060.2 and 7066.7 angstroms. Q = 6.758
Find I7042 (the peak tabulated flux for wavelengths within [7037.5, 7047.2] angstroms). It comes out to 10.76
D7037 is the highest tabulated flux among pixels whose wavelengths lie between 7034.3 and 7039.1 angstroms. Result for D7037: 10.19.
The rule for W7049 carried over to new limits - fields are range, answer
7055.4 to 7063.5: 7.05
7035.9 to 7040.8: 9.96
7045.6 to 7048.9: 10.3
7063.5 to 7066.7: 7.34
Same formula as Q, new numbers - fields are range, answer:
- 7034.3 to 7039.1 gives 8.933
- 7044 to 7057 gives 5.895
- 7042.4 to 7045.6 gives 10.21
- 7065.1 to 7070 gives 7.653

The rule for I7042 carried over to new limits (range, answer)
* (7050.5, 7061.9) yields 10.64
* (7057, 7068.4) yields 7.815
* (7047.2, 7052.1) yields 10.6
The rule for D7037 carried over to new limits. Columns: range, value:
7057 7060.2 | 7.76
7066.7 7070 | 8.04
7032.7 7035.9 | 8.933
